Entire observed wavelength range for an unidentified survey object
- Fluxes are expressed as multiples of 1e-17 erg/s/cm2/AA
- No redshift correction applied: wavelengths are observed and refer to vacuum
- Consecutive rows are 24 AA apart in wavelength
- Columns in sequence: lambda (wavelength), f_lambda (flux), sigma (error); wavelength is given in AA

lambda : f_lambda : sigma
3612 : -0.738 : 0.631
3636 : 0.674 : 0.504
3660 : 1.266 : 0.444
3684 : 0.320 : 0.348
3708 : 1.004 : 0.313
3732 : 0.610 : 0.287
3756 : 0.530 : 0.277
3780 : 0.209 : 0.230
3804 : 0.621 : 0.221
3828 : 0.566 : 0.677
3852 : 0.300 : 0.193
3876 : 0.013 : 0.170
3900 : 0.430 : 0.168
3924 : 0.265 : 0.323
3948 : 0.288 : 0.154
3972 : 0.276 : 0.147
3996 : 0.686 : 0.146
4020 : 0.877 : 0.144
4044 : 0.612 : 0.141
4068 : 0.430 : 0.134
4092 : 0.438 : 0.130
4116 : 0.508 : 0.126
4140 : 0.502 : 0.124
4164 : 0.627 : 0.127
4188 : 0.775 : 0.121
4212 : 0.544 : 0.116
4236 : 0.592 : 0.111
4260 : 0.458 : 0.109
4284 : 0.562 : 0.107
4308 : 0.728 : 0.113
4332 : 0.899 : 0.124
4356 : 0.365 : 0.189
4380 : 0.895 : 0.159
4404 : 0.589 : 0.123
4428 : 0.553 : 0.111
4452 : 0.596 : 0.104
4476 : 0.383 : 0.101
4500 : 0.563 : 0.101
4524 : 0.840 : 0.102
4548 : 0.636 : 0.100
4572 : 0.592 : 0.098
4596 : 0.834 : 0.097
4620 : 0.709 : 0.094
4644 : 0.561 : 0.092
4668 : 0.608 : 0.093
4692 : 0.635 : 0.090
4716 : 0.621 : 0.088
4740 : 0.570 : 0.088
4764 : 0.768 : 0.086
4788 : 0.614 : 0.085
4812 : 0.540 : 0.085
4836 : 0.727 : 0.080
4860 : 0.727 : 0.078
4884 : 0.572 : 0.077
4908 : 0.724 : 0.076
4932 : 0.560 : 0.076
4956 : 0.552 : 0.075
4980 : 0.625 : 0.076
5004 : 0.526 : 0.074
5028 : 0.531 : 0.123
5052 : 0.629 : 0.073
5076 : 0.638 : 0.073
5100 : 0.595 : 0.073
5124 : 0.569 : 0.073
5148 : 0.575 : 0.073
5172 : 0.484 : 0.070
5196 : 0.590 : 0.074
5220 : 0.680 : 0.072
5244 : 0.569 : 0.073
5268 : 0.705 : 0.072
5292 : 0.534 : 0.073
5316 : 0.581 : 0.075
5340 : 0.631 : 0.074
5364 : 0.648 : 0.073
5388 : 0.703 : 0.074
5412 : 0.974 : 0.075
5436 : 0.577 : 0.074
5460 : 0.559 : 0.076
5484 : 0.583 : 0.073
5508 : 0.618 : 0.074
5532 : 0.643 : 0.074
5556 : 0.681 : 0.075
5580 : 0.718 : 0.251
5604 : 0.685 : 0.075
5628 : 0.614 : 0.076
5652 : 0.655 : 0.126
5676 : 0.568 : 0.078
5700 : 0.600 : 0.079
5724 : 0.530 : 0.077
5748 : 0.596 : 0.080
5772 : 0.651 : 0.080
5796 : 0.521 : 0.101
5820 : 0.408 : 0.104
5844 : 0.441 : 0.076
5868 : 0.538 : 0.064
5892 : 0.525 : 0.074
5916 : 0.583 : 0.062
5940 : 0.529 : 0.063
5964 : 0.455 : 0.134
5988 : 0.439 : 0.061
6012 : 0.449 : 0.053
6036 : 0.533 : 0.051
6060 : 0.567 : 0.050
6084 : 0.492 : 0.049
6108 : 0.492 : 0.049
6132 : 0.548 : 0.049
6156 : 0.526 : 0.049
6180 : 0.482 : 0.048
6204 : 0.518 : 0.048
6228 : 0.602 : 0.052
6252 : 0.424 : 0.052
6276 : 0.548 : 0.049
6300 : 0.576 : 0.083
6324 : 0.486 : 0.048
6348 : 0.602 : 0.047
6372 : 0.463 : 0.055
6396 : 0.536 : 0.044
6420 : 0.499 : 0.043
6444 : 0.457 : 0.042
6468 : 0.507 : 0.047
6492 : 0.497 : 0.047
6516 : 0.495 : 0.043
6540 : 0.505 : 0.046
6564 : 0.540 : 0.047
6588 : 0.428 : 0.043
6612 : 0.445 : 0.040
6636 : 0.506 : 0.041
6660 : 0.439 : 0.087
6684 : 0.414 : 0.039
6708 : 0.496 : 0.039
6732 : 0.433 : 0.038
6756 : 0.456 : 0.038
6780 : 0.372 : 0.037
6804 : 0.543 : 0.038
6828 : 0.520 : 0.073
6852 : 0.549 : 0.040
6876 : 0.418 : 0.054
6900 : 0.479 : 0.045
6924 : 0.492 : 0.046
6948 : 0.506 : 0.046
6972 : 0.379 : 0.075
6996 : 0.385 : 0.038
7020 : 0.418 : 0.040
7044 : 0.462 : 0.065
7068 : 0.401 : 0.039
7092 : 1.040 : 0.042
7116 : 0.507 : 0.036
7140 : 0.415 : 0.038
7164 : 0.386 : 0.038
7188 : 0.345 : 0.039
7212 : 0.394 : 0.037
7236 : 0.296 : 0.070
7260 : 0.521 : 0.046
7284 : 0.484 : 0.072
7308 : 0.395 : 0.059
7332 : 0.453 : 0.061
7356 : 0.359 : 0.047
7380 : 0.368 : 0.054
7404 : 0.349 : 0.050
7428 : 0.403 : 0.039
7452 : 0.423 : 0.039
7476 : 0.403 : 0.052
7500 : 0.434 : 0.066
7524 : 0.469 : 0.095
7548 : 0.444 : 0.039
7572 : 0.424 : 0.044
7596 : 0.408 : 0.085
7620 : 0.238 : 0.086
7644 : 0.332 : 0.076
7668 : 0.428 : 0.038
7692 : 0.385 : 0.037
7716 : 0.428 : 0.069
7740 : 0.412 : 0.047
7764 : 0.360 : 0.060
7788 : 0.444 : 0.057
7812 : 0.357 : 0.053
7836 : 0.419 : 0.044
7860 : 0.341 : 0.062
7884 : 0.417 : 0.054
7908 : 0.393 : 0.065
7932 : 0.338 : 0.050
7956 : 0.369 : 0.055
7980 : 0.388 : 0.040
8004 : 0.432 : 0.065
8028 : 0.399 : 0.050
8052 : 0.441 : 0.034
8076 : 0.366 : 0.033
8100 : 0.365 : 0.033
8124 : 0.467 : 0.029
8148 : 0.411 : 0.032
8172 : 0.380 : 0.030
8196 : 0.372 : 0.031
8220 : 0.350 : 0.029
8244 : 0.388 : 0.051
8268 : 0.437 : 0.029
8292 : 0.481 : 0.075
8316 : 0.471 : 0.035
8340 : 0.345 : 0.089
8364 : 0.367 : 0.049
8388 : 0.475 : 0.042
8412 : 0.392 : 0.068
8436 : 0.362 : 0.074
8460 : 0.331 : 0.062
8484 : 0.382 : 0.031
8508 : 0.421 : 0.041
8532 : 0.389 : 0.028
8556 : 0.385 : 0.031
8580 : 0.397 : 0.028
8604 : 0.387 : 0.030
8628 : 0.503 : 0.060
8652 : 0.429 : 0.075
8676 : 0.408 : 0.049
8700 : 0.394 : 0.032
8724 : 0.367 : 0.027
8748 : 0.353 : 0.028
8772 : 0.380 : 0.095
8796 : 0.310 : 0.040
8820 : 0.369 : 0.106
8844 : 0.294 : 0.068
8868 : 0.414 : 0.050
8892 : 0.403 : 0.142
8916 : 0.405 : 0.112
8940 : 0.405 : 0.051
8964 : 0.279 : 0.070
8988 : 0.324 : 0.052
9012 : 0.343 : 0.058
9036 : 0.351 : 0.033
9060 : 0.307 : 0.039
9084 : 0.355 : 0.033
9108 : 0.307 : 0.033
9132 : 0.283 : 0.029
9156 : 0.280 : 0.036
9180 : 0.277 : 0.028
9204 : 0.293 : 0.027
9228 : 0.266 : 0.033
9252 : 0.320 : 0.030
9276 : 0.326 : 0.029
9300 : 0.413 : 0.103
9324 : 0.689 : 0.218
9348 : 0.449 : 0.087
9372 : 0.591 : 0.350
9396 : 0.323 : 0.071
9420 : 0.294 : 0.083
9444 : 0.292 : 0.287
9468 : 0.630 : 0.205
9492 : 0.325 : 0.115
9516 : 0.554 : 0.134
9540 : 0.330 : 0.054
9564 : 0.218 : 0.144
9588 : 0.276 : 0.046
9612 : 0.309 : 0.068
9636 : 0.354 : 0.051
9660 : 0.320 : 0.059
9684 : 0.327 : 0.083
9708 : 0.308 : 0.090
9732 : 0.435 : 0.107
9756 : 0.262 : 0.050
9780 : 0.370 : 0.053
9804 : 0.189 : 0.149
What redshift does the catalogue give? 0.08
